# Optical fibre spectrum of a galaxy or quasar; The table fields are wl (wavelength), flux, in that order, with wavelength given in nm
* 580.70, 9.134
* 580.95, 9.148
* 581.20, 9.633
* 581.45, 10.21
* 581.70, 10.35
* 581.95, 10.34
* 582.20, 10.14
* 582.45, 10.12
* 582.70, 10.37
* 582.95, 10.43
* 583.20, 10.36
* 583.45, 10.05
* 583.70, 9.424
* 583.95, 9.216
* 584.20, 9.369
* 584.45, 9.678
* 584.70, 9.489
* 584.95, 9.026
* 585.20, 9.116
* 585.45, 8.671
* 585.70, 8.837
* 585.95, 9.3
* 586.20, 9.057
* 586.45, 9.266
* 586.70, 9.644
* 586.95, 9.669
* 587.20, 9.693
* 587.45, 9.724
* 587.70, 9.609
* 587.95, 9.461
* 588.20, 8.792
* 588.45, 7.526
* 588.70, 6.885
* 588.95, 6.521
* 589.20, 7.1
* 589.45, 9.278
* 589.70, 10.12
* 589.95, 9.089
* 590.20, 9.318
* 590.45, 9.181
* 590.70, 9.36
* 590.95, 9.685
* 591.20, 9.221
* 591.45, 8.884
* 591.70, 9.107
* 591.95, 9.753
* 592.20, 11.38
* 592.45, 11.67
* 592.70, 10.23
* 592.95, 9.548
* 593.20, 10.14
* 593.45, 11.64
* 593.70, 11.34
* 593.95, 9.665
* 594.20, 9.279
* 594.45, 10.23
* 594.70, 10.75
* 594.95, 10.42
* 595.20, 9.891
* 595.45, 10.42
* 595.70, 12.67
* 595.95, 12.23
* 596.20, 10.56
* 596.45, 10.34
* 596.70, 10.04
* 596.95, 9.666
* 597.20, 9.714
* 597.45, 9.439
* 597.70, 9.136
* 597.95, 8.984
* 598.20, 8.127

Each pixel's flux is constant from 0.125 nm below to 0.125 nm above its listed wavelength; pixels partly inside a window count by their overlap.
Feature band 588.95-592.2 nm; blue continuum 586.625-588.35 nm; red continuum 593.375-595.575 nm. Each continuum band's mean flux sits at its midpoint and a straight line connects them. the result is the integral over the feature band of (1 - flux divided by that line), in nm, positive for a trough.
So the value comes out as 0.24 nm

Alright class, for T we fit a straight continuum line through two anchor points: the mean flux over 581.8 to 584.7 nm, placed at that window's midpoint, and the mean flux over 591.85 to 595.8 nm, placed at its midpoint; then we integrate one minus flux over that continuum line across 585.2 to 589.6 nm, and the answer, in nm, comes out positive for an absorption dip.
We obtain 0.60 nm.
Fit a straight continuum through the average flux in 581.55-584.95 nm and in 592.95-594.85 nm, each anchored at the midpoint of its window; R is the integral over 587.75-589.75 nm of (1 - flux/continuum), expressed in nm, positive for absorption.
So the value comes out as 0.39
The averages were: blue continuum 9.92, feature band 8.19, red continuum 10.4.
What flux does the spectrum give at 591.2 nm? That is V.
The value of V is 9.221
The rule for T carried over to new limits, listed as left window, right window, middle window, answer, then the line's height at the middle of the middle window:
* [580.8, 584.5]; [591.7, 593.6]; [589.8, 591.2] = 0.144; 10.4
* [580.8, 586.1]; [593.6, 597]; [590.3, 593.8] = 0.084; 10.3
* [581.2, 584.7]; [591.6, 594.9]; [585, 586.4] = 0.148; 10.1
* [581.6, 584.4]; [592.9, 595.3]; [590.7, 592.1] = 0.119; 10.2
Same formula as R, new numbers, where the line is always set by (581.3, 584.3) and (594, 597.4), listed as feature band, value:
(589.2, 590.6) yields 0.145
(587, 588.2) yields 0.076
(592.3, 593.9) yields -0.056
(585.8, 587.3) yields 0.107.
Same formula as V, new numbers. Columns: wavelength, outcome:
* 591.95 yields 9.753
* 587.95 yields 9.461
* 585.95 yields 9.3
